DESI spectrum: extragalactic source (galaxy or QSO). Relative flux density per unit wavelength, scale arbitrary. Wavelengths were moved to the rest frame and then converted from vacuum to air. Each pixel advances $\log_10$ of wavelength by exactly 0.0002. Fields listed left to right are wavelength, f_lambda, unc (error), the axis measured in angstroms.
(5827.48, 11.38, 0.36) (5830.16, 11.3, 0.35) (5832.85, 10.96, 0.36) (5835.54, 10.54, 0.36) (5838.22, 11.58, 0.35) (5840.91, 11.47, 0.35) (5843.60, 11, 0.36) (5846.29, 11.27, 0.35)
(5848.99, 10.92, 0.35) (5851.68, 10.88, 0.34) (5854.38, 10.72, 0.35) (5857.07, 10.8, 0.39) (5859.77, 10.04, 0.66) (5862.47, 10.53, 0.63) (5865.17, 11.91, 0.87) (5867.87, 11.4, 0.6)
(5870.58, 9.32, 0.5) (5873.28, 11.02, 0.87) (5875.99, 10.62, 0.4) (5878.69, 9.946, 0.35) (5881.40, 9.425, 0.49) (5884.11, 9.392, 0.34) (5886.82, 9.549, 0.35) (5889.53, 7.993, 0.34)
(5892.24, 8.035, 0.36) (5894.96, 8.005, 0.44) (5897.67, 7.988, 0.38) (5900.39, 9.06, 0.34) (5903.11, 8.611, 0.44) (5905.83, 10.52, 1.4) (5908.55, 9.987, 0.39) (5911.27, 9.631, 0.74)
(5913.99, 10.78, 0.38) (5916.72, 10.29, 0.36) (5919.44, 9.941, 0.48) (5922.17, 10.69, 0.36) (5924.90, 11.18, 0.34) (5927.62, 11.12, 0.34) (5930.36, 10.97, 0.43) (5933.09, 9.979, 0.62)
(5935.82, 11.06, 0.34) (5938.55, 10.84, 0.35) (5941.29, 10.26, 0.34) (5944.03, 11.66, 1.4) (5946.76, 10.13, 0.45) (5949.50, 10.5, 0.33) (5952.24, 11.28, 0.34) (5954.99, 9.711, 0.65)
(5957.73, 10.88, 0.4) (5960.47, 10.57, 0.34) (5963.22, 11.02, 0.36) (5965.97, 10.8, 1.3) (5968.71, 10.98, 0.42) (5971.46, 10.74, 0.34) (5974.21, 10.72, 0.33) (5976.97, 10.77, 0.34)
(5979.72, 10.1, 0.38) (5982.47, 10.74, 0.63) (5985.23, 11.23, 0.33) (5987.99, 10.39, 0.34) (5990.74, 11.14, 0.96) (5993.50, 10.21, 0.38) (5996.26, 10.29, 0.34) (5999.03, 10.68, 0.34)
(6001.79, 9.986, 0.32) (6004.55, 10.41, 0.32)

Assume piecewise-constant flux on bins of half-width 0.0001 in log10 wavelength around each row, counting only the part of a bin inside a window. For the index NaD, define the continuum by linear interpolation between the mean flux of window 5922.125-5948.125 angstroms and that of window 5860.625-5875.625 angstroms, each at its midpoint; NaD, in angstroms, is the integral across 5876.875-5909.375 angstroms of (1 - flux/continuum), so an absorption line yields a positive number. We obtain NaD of 5.25 angstroms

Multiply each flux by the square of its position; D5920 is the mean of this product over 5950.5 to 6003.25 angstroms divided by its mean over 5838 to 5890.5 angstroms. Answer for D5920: 1.1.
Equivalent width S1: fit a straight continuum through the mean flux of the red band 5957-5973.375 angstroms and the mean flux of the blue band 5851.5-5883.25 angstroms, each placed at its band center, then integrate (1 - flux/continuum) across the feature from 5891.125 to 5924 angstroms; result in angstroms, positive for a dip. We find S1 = 3.55 angstroms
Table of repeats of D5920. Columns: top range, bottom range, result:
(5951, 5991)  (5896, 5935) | 1.09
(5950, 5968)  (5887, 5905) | 1.30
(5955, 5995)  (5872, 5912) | 1.18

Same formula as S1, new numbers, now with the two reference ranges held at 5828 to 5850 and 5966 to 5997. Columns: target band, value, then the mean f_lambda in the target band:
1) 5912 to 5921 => 0.5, 10.3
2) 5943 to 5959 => 0.2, 10.7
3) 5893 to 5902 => 2.1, 8.33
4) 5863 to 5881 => 0.7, 10.6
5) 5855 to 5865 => 0.4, 10.7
